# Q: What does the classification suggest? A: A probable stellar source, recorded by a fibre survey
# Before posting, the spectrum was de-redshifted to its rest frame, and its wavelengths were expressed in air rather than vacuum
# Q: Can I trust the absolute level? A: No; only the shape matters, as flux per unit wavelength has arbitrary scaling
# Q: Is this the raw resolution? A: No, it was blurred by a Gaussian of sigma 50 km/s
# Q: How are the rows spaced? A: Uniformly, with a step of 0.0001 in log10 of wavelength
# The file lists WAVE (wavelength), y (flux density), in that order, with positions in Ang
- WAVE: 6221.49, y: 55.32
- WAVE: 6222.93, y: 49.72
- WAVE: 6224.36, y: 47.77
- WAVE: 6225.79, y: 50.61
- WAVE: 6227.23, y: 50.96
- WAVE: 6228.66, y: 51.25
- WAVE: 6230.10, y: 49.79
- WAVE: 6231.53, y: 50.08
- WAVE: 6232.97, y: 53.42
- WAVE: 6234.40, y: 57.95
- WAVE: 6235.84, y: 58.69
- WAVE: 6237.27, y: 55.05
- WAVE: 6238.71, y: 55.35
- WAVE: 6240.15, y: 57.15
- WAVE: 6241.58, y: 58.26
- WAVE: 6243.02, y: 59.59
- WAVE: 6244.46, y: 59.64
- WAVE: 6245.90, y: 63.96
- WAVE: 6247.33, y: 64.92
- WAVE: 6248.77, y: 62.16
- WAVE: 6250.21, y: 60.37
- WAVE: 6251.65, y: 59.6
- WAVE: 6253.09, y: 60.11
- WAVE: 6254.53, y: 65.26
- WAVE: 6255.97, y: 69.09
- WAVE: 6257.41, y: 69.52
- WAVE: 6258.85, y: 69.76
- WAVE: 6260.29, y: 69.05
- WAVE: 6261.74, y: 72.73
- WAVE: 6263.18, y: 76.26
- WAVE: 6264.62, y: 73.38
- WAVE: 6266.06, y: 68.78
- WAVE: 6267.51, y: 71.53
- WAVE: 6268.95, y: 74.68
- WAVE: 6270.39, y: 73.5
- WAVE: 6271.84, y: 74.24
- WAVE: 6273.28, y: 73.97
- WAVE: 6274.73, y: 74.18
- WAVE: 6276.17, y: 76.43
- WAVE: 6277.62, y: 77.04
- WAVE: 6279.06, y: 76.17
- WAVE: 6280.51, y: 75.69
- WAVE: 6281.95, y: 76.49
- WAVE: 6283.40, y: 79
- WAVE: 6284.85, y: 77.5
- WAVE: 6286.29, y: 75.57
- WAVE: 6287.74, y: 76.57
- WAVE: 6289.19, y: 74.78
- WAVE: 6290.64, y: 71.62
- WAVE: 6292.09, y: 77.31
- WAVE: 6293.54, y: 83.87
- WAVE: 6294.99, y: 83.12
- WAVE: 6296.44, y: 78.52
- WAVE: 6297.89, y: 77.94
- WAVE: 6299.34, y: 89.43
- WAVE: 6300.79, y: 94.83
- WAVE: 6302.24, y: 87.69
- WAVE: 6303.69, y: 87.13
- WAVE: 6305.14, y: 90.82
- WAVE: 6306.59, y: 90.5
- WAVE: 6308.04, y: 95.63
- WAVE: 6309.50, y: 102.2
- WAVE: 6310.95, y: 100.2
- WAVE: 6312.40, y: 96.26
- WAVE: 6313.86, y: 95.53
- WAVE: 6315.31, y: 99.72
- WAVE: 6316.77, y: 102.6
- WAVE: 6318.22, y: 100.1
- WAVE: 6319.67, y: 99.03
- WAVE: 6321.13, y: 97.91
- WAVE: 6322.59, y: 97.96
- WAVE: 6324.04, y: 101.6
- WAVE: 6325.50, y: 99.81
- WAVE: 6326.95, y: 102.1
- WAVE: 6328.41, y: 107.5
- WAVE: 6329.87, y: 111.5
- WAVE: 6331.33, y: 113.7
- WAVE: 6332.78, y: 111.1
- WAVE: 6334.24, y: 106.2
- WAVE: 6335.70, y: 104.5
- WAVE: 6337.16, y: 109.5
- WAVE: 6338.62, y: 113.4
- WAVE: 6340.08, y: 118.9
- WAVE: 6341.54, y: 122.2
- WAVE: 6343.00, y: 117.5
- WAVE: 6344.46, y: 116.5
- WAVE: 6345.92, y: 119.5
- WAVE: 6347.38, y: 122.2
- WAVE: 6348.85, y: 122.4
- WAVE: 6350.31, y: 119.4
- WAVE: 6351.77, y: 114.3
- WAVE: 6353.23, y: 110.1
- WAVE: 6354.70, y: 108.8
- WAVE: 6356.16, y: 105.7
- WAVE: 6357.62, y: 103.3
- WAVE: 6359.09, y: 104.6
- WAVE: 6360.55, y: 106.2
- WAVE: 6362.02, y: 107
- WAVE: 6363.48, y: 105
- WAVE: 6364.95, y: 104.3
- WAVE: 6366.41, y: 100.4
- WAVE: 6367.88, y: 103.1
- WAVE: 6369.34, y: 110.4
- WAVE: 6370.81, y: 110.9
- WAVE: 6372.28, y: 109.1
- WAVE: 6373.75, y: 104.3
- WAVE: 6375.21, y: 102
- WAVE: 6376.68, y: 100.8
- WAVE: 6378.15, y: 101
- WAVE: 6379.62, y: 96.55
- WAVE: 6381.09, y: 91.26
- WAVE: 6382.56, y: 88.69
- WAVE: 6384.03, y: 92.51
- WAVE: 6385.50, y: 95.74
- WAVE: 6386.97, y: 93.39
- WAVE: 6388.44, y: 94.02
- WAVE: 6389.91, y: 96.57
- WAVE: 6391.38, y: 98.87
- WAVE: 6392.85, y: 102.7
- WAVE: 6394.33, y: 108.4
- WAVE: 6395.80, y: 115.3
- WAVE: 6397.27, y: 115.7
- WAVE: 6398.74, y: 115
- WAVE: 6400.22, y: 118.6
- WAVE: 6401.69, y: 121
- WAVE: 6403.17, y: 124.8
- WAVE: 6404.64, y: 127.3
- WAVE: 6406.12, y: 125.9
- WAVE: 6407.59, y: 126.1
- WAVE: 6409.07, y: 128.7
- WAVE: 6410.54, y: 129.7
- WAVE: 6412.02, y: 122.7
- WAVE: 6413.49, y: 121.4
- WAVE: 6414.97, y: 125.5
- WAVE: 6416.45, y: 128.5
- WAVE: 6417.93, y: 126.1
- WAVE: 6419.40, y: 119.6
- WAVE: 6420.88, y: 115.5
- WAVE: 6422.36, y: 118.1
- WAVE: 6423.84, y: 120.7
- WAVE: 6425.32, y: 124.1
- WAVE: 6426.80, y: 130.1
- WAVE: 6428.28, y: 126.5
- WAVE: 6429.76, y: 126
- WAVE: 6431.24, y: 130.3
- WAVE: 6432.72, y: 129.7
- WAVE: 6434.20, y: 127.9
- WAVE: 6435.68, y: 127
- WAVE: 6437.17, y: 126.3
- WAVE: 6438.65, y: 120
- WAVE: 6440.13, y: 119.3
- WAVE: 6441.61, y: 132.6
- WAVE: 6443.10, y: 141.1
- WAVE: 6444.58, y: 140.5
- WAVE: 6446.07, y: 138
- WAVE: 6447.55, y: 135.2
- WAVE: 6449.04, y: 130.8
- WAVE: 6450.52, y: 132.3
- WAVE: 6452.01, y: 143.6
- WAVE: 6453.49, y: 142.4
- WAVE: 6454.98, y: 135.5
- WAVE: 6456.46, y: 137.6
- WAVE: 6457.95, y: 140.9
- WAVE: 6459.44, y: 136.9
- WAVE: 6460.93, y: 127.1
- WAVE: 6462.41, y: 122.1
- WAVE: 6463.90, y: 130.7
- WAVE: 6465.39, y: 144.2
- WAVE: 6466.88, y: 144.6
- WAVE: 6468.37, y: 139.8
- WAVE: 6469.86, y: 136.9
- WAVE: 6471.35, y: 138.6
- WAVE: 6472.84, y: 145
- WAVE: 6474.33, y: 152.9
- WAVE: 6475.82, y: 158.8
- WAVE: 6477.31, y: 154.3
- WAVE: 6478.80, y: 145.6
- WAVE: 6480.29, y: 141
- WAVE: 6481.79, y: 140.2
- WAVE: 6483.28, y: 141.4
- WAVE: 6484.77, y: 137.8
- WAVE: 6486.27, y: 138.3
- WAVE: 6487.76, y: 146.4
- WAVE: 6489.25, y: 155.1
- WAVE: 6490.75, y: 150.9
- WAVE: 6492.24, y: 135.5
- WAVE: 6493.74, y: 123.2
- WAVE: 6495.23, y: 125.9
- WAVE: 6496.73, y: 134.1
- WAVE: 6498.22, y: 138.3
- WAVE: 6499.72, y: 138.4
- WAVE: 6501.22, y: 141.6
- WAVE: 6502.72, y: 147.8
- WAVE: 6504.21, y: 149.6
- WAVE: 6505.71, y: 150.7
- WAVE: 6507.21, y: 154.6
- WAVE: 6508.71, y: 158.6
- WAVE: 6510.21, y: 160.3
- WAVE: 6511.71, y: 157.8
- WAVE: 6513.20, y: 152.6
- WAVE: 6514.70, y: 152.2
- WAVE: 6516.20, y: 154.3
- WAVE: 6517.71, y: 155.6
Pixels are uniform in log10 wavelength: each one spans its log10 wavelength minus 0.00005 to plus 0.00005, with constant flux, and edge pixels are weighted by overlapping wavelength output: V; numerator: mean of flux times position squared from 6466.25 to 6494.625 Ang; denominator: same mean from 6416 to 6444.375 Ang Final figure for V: 1.16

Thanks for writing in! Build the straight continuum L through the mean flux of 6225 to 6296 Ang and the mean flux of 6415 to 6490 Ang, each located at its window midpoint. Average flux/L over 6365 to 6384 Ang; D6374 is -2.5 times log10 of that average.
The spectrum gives 0.06 mag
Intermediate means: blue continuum 67.3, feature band 101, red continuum 135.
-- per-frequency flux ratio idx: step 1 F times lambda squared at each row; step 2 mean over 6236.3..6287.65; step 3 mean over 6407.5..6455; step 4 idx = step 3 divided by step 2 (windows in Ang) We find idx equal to 1.97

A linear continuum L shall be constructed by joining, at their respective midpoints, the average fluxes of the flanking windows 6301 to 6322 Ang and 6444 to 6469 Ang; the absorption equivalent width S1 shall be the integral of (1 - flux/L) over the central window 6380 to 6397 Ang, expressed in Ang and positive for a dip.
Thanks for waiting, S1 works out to 2.8 Ang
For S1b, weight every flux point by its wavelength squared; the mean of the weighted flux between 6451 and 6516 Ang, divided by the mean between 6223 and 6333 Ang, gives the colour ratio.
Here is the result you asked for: 2.0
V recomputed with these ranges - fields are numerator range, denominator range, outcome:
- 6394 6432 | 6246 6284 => 1.82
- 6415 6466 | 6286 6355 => 1.35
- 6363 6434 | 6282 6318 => 1.34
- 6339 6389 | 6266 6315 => 1.33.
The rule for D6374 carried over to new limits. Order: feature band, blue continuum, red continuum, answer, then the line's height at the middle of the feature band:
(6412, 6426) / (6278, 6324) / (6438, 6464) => 0.02 mag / 124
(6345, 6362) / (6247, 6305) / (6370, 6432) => -0.14 mag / 98.8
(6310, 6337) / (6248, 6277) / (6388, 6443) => -0.14 mag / 90.2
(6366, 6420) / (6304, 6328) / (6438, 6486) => 0.08 mag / 119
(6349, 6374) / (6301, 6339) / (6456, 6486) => 0.04 mag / 112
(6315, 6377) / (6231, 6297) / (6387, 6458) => -0.12 mag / 97.6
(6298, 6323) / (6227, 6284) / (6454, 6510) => -0.13 mag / 84.2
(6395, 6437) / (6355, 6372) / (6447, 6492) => -0.01 mag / 123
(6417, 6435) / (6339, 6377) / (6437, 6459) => 0.04 mag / 129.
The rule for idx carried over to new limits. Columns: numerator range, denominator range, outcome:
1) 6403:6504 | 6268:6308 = 1.77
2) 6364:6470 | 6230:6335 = 1.58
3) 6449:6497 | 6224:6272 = 2.41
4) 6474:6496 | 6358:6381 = 1.43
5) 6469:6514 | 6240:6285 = 2.24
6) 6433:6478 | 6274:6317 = 1.70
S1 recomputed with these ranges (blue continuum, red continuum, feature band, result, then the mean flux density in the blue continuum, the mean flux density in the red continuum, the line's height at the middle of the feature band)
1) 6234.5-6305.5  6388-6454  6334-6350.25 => -3.2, 72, 124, 96.8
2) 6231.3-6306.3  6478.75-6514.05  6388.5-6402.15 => 0.3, 71.4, 144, 112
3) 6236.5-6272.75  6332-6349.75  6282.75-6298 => 1.5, 65.8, 115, 86.3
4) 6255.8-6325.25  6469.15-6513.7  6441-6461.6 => -0.6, 83.1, 145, 133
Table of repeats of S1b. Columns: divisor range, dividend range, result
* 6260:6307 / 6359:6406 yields 1.39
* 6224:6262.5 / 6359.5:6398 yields 1.79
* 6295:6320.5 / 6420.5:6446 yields 1.42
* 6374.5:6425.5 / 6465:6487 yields 1.31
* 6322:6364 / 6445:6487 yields 1.31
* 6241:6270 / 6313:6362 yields 1.67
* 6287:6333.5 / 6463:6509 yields 1.61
